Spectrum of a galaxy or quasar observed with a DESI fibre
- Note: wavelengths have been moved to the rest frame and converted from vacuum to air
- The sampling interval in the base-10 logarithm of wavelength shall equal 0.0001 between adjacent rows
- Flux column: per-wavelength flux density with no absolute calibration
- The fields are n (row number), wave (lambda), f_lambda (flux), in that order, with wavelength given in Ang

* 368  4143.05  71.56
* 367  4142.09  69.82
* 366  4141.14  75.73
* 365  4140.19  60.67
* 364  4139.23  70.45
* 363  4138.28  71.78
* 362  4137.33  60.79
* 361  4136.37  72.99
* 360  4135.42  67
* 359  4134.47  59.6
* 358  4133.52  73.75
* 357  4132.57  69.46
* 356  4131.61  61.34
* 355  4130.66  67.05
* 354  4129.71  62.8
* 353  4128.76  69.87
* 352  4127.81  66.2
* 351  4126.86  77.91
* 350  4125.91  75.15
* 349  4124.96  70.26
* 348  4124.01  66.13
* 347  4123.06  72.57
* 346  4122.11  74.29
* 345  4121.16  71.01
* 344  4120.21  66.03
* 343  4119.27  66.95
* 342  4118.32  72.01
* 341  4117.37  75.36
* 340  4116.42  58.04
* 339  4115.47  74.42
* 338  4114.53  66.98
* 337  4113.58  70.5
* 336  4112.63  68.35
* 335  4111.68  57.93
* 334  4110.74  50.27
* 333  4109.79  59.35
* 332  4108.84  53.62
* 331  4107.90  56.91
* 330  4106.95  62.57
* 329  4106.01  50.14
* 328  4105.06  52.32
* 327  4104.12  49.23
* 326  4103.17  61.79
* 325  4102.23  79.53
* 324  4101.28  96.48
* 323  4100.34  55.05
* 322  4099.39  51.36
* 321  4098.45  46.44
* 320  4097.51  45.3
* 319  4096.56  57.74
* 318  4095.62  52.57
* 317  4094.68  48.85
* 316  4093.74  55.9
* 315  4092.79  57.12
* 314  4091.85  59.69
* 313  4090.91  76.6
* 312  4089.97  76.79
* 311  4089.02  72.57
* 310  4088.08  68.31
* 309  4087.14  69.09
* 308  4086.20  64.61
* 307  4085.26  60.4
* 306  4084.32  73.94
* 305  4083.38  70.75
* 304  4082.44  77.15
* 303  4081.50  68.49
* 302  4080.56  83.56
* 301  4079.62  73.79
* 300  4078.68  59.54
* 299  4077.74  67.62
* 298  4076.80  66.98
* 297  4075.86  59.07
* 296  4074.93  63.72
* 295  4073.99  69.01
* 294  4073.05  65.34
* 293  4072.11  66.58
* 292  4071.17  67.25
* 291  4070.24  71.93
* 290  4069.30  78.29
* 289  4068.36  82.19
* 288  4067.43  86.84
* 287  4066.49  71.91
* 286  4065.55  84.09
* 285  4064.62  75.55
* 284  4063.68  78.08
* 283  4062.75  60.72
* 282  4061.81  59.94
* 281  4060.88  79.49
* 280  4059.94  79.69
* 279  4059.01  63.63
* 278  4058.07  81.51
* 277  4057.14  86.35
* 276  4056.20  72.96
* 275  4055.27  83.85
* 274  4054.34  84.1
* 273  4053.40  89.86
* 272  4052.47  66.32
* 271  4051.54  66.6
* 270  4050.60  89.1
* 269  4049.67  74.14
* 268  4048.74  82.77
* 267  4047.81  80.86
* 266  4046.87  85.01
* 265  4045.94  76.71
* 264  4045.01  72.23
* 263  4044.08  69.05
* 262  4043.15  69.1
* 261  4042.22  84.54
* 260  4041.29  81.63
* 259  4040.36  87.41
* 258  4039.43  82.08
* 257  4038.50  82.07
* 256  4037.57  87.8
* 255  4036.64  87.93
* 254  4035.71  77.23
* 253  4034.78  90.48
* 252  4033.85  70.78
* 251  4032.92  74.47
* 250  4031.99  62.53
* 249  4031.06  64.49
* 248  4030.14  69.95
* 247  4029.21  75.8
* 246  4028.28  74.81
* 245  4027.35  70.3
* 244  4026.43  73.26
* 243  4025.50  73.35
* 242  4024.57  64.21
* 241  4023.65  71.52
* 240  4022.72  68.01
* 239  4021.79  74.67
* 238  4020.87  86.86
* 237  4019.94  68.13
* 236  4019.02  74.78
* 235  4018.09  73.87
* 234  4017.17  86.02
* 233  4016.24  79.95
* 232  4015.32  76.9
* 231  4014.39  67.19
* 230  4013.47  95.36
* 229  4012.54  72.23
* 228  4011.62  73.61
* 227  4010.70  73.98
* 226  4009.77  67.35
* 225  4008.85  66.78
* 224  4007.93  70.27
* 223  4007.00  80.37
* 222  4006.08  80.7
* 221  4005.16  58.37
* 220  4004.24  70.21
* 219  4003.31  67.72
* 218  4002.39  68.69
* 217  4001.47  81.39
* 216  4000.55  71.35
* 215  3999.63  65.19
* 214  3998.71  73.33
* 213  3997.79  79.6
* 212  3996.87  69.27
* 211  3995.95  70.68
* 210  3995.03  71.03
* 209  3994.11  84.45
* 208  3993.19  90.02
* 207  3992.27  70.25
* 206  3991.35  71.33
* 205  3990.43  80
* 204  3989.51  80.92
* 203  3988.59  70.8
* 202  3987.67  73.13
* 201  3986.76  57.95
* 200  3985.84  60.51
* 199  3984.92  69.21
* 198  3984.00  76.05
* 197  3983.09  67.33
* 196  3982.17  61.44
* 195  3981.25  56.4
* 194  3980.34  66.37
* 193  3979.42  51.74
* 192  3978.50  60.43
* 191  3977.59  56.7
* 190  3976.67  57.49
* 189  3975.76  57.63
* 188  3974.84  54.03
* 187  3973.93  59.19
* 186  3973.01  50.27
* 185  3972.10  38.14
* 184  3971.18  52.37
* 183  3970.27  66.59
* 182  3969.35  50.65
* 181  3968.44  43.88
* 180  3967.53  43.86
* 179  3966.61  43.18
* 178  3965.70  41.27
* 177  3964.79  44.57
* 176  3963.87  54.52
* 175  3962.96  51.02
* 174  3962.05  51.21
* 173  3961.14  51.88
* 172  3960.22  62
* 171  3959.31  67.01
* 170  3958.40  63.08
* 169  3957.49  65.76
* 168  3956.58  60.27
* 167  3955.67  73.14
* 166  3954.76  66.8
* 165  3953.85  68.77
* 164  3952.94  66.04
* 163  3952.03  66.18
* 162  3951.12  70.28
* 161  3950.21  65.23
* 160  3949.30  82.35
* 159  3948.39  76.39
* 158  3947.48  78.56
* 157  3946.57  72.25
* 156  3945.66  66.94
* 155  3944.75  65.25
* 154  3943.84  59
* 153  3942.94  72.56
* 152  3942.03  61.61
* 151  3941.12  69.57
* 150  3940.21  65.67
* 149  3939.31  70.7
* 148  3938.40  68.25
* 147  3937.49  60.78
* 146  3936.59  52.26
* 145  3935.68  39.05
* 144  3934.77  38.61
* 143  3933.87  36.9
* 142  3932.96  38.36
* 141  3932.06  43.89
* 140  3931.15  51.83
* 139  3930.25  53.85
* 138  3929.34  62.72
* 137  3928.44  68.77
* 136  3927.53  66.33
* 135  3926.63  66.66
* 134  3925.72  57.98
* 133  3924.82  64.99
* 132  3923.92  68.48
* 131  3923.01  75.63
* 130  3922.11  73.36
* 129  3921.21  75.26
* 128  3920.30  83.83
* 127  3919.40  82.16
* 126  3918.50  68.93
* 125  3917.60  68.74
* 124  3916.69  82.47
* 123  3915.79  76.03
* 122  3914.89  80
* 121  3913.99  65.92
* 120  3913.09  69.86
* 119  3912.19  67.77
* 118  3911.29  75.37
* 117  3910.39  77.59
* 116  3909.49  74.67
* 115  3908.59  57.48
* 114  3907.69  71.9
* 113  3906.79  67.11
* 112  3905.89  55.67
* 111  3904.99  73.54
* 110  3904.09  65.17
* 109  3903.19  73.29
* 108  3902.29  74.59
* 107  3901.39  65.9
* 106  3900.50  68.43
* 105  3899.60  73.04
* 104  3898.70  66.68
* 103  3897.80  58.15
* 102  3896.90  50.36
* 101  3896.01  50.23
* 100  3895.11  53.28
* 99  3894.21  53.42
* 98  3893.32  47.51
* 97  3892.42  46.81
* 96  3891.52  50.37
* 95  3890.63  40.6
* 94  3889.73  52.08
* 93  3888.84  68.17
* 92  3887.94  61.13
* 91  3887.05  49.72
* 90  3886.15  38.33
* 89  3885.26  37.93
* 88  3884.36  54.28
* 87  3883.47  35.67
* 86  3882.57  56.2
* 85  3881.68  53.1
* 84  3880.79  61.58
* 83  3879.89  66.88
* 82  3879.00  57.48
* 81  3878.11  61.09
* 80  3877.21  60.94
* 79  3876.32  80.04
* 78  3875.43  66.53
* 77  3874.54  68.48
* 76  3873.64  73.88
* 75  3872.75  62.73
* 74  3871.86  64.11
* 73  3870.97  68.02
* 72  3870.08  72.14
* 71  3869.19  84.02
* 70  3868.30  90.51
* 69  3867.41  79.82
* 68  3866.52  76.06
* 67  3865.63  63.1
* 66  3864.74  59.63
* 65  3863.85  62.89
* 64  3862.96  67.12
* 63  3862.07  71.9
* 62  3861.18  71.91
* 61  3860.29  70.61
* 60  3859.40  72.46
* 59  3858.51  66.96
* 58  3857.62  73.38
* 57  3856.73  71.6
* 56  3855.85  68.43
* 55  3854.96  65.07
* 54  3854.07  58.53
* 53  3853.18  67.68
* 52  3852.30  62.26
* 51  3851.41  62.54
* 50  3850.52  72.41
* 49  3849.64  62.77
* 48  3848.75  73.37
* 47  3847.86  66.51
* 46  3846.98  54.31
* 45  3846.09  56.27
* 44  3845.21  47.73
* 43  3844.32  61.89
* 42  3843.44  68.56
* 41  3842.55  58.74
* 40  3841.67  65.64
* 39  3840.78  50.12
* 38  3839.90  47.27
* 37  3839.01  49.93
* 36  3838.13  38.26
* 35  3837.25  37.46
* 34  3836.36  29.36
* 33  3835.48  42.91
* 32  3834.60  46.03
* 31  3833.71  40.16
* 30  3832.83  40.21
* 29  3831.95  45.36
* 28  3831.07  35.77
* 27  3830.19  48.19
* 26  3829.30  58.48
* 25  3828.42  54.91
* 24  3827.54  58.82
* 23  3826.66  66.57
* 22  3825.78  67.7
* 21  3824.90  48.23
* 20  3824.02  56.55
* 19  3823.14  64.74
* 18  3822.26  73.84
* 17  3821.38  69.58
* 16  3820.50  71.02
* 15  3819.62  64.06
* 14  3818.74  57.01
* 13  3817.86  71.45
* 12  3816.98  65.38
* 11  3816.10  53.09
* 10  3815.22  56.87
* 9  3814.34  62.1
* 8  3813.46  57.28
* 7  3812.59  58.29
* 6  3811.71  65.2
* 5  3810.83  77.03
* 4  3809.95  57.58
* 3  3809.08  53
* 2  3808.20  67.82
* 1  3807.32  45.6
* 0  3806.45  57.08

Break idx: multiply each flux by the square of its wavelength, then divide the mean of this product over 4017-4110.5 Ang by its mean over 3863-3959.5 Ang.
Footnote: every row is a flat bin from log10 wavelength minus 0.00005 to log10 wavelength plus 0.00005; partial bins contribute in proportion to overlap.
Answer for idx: 1.19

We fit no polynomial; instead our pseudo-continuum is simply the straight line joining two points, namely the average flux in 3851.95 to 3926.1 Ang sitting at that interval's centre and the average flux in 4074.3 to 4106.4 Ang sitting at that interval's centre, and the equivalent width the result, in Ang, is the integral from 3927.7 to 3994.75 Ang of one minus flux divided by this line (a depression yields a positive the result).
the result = 3.7 Ang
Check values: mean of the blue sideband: 65.4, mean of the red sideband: 63.9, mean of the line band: 61.3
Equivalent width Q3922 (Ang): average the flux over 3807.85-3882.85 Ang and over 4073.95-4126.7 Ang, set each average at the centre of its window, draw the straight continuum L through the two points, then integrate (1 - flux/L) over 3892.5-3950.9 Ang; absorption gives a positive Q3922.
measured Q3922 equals -2.29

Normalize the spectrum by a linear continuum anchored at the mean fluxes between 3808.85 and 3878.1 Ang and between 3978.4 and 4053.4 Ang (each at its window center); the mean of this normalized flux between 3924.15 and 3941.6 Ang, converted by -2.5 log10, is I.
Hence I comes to 0.19 mag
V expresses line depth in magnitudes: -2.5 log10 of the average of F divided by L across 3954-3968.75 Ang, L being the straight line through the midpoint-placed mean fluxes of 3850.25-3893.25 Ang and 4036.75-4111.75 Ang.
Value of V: 0.19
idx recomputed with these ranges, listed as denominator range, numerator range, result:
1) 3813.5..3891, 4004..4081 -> 1.37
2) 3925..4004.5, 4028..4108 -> 1.19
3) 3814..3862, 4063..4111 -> 1.27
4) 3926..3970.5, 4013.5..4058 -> 1.35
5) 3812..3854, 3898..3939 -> 1.20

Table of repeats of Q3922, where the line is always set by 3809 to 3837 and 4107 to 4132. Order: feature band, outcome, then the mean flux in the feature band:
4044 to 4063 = -3.7 Ang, 76.7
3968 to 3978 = 1.3 Ang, 53.4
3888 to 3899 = 1.1 Ang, 53.2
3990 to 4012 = -3.7 Ang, 73.1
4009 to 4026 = -3.1 Ang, 74.7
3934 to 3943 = 0.3 Ang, 58.5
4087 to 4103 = 0.7 Ang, 62.8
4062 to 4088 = -2.3 Ang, 70.8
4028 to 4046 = -3.7 Ang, 77.1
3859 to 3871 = -2.9 Ang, 72.3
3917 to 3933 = -1.6 Ang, 65.9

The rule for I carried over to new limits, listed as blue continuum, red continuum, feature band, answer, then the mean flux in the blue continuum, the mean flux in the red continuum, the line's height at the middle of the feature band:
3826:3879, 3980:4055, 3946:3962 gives 0.03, 61.4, 74.5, 69.5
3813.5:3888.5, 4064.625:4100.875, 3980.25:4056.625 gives -0.15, 60.4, 66.6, 64.9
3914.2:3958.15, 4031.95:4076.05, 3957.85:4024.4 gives 0.07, 65.6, 76.5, 70.7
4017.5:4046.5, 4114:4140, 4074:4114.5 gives 0.13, 75.6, 68.8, 71.1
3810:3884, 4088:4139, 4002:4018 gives -0.17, 61.3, 64.5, 63.3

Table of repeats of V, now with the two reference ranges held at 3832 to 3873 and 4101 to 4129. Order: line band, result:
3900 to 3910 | -0.09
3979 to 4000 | -0.10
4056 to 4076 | -0.12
